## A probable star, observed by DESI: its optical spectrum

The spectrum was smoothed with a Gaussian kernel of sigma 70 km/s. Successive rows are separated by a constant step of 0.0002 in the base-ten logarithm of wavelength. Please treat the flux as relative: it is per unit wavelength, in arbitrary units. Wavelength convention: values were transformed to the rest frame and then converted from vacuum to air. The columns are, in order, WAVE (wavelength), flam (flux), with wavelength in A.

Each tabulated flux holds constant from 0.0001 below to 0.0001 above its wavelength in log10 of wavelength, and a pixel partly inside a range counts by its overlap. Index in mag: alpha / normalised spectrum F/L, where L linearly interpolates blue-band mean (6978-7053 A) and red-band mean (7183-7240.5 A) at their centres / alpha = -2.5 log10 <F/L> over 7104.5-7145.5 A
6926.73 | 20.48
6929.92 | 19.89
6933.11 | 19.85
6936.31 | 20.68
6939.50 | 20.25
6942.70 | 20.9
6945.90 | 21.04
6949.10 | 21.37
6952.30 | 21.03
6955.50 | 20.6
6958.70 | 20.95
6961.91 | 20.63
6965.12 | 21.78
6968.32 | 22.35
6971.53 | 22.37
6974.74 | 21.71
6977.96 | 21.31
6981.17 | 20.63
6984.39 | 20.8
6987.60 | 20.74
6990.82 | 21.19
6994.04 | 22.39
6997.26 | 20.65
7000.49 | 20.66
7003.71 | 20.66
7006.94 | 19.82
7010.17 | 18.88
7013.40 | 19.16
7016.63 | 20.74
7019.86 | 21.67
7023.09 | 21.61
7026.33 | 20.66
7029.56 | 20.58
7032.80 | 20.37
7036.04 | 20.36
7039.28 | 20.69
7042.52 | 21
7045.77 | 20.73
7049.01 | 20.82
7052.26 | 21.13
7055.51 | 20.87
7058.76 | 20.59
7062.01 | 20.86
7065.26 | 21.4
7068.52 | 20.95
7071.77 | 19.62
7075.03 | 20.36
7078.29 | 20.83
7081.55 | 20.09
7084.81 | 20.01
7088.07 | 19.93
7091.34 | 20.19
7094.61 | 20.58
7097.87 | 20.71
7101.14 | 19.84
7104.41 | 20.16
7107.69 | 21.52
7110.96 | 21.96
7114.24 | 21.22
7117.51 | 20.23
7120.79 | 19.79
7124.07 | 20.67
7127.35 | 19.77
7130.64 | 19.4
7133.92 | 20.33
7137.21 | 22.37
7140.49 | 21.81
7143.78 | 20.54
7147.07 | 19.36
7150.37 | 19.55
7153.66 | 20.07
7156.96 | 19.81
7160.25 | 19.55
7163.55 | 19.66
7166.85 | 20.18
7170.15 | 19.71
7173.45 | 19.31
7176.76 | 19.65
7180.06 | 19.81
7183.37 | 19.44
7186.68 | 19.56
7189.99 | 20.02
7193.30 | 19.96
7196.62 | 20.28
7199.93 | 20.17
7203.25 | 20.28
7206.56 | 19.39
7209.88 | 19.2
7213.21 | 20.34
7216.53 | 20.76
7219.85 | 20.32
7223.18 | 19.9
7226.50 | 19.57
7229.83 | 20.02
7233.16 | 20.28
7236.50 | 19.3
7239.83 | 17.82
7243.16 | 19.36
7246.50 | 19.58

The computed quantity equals -0.029 mag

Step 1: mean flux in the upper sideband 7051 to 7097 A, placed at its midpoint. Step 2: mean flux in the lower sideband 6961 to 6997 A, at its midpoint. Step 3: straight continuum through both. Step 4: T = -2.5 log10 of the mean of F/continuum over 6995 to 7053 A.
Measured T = 0.02 mag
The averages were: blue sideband 21.4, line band 20.6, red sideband 20.5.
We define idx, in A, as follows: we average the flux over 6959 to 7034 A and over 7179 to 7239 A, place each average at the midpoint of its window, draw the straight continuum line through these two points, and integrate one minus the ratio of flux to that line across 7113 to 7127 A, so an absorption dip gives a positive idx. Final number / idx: 0.0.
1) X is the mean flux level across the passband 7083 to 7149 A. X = 20.5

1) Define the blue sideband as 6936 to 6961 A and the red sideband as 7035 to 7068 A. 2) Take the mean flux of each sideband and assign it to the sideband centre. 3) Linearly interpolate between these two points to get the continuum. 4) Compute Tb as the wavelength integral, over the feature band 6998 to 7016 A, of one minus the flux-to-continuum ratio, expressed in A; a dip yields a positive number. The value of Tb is 0.8 A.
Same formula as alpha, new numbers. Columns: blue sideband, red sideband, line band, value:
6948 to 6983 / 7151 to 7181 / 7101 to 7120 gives -0.04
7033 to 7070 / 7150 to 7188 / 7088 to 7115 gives -0.02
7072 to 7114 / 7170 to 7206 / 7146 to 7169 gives 0.02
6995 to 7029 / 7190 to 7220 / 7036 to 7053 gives -0.02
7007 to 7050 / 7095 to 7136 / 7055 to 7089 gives 0.00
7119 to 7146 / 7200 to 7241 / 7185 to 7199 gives 0.00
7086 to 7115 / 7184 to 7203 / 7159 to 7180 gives 0.03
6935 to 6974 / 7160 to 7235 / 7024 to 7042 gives 0.01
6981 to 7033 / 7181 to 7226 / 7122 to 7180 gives 0.00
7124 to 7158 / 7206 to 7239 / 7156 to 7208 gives 0.02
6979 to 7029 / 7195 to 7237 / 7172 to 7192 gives 0.03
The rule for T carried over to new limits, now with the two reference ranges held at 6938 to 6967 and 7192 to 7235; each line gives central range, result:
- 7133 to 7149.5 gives -0.029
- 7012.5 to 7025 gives -0.008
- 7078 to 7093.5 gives 0.017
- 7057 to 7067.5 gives -0.020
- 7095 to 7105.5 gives 0.007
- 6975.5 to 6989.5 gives -0.003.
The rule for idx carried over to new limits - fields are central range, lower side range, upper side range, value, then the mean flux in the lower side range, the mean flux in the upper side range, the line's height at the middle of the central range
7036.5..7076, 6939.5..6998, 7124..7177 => -0.1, 21.2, 20.1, 20.7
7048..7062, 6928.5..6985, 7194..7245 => -0.2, 21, 19.8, 20.6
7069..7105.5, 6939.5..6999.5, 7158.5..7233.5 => 0.5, 21.2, 19.9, 20.5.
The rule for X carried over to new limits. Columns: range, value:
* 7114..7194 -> 20.1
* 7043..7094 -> 20.6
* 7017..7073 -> 20.8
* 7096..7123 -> 20.7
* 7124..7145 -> 20.7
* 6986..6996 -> 21.4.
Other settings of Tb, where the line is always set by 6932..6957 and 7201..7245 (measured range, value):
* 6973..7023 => -0.55 A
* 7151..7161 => 0.09 A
